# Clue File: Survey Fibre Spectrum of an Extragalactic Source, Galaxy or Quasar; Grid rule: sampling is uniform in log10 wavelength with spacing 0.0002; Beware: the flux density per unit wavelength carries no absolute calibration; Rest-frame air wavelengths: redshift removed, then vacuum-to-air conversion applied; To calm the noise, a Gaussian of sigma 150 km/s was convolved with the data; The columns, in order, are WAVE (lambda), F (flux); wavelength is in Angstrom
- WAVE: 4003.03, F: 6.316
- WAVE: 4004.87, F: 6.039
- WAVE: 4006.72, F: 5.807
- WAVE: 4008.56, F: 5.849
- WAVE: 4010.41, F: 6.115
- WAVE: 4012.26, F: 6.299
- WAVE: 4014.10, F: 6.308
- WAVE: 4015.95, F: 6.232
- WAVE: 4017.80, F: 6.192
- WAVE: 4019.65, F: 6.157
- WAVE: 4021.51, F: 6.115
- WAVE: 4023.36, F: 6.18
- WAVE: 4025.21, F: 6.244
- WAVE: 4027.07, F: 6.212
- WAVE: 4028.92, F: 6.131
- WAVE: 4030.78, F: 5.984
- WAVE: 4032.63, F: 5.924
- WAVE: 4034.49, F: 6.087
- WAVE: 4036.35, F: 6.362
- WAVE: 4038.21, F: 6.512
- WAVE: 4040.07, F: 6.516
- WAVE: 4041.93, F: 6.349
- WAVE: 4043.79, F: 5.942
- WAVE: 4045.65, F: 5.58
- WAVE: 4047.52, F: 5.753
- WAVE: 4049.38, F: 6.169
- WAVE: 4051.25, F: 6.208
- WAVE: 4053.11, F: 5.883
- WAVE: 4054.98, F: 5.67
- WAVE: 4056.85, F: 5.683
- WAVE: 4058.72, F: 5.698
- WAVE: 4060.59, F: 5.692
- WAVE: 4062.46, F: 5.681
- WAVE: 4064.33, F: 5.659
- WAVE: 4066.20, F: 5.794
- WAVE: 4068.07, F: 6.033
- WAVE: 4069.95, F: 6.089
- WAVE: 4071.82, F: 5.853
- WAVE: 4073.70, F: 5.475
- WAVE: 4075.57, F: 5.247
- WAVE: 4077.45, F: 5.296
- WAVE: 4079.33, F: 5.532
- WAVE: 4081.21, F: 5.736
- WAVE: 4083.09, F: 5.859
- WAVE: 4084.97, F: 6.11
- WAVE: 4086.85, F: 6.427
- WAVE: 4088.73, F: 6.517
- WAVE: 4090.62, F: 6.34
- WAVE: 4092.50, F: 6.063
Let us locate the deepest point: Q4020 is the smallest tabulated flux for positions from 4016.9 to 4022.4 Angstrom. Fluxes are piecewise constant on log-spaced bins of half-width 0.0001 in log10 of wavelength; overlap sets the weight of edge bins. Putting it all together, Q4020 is 6.115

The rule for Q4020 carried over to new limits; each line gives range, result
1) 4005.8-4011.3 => 5.807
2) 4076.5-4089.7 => 5.296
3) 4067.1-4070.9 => 6.033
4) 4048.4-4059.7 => 5.67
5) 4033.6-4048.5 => 5.58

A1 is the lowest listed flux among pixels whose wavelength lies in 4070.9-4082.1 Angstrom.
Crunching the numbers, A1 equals 5.247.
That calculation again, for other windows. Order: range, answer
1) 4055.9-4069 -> 5.659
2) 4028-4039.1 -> 5.924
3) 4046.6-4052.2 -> 5.753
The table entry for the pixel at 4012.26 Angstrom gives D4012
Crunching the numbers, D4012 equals 6.299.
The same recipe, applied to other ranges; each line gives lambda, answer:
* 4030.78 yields 5.984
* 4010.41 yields 6.115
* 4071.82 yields 5.853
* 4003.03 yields 6.316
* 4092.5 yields 6.063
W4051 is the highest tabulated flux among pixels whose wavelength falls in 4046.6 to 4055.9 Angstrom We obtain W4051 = 6.208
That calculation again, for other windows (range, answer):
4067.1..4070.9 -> 6.089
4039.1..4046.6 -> 6.516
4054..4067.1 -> 5.794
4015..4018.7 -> 6.232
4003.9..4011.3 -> 6.115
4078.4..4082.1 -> 5.736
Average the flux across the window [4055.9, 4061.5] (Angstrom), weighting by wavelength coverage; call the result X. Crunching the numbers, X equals 5.69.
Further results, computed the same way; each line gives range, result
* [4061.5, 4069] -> 5.8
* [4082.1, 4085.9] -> 5.98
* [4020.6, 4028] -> 6.19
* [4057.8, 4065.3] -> 5.69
